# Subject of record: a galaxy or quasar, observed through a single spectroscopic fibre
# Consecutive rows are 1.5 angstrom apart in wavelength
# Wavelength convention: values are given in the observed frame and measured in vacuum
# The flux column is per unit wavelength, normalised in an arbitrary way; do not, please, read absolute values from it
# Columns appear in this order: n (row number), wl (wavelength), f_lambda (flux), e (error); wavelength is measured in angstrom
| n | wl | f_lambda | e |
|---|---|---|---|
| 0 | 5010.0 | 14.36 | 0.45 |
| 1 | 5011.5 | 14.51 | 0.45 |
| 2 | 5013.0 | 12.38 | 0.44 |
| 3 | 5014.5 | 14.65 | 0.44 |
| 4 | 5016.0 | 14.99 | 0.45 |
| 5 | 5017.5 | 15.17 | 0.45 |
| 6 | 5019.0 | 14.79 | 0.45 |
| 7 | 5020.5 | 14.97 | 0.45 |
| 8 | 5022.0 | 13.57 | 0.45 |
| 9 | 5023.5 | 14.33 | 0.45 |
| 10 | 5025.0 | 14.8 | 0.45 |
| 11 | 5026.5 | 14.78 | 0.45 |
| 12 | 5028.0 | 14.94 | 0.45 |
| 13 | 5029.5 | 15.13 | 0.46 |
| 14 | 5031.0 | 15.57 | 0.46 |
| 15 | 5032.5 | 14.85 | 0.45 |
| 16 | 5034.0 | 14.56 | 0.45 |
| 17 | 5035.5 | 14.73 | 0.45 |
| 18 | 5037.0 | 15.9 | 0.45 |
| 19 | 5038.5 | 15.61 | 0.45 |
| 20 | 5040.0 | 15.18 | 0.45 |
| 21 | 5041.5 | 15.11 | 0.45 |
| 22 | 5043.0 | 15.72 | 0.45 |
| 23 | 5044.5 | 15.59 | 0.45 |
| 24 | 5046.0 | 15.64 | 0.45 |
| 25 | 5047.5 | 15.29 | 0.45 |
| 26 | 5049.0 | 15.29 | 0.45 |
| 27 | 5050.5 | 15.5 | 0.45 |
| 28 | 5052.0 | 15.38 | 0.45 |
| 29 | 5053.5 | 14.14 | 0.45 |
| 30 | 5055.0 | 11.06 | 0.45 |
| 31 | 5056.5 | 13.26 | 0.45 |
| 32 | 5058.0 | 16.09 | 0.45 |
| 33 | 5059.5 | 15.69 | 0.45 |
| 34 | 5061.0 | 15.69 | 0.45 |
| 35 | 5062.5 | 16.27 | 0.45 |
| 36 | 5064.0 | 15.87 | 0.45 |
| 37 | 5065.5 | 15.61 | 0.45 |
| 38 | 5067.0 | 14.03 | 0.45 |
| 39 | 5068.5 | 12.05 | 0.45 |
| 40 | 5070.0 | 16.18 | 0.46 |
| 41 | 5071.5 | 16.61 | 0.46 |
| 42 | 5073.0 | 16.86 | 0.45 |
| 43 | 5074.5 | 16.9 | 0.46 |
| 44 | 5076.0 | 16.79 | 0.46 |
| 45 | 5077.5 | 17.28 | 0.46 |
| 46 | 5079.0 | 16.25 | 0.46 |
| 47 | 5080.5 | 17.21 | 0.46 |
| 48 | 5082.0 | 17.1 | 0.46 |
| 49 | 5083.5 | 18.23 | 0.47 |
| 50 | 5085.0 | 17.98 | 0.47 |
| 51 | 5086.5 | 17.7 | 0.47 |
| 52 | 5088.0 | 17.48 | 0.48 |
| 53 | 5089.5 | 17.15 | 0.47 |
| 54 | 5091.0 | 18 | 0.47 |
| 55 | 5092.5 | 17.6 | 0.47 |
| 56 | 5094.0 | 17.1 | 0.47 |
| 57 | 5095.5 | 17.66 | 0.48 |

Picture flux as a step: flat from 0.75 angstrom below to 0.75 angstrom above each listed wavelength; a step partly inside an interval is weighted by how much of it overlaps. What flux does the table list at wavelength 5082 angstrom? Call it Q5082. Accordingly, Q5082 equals 17.1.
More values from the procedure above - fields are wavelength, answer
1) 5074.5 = 16.9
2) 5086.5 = 17.7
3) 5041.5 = 15.11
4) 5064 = 15.87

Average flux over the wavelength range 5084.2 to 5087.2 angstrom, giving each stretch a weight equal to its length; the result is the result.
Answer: 17.8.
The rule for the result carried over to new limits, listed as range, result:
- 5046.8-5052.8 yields 15.4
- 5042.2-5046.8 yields 15.6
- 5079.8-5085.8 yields 17.6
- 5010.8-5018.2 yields 14.3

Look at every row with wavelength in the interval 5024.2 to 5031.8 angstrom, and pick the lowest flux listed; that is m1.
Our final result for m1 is 14.78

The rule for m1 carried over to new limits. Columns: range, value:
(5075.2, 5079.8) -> 16.25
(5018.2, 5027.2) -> 13.57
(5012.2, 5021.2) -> 12.38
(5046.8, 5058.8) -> 11.06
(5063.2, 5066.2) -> 15.61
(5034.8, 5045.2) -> 14.73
